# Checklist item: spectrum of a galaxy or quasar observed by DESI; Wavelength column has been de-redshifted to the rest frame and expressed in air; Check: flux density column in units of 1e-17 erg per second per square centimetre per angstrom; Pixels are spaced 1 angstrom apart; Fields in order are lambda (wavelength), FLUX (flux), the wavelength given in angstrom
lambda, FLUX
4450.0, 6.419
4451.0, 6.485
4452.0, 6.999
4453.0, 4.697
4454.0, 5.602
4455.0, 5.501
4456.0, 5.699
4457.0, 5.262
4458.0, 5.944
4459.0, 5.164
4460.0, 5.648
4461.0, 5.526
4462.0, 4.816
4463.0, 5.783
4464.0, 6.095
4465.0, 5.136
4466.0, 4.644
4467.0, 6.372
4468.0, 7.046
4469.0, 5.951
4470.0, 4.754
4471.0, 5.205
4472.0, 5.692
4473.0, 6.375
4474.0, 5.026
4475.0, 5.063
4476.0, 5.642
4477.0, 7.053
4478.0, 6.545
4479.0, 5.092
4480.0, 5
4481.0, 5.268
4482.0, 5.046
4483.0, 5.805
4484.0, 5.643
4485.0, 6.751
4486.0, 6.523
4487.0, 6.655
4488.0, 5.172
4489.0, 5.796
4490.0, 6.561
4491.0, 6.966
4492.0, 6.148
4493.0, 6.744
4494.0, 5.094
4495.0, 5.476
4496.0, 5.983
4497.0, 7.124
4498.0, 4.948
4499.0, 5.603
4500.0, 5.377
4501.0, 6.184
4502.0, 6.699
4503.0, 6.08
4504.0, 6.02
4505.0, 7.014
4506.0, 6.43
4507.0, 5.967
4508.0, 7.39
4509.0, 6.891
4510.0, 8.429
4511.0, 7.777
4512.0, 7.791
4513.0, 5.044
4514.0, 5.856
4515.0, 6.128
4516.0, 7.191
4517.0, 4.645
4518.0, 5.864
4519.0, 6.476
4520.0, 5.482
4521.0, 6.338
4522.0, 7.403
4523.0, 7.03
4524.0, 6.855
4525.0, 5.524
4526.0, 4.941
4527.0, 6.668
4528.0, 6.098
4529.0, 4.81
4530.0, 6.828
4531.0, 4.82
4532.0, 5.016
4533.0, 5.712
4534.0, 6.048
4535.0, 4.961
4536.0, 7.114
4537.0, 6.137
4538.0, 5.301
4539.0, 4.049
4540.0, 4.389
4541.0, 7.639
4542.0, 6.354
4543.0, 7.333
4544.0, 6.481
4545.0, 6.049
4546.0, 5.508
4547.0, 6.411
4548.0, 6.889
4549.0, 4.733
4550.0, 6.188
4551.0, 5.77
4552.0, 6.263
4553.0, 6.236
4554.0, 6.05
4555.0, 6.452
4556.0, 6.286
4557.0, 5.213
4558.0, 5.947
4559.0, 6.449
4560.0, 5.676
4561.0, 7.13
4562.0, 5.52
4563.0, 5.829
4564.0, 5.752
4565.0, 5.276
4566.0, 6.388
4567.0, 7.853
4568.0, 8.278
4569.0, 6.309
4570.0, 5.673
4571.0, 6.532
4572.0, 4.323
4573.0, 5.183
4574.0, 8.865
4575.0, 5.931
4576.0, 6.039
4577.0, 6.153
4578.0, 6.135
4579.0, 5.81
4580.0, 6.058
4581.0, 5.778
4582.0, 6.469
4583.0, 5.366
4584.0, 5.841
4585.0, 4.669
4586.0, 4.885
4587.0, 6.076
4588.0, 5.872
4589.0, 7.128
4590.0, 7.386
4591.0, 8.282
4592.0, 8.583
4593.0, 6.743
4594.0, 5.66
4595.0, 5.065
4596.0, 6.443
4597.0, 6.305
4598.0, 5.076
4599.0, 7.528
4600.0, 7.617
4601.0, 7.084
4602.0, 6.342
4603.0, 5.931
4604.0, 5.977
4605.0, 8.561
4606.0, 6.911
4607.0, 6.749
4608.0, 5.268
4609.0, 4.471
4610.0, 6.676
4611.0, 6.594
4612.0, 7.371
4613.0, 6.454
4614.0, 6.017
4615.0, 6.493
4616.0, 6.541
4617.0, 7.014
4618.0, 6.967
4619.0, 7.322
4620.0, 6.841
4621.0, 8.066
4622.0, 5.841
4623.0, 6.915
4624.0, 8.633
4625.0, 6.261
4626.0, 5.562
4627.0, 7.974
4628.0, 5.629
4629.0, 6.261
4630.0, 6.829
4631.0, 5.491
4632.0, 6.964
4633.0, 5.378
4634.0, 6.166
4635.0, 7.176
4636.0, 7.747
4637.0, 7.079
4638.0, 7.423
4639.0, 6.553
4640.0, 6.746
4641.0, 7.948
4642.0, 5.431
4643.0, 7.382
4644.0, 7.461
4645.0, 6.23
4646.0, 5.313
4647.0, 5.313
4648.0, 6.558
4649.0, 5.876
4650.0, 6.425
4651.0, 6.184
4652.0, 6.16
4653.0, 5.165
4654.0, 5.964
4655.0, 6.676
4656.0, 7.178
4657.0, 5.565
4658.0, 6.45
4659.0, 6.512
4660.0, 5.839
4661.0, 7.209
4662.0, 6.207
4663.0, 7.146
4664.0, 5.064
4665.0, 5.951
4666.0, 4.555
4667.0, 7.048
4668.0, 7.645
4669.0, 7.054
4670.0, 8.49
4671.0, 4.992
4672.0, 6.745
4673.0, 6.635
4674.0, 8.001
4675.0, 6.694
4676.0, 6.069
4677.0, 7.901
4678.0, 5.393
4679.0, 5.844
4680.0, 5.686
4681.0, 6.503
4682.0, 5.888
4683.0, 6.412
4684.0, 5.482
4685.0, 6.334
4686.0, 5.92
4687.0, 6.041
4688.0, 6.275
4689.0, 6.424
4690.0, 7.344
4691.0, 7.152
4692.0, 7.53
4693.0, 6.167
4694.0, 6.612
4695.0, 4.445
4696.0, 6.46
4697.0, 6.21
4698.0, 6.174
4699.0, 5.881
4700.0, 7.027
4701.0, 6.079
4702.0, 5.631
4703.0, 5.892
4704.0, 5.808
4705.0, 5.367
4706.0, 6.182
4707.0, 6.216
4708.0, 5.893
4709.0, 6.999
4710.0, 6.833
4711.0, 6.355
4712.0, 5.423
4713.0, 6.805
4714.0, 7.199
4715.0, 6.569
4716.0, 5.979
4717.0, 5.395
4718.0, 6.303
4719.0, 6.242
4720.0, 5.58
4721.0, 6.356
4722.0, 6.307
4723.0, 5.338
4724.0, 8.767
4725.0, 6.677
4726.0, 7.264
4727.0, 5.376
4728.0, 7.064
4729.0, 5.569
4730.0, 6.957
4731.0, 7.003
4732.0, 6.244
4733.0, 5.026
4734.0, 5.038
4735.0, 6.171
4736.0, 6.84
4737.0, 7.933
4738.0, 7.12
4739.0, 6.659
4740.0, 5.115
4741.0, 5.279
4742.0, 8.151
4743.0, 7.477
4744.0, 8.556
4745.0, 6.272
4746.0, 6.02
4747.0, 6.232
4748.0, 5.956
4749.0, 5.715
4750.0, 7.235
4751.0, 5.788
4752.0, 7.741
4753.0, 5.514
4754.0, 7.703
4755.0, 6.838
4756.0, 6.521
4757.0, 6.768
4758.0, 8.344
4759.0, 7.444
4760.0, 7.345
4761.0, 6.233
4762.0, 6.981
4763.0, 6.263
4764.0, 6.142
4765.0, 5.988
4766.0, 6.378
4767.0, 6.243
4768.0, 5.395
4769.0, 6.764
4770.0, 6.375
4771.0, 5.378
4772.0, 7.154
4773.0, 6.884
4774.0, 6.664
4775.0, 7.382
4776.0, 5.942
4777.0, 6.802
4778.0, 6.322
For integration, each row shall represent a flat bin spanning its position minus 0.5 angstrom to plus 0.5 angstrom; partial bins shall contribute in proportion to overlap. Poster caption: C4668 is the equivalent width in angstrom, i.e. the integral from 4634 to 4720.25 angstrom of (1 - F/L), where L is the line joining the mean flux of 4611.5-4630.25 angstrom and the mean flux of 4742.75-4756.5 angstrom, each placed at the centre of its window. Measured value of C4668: 4.7 angstrom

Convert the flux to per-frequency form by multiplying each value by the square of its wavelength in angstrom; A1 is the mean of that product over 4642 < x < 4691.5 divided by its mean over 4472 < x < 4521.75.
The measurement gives 1.1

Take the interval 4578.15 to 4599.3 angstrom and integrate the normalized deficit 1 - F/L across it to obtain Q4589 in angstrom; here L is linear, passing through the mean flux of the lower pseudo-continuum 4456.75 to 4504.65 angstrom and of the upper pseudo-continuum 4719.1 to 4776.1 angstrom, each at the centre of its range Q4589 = -0.4 angstrom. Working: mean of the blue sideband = 5.81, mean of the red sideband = 6.55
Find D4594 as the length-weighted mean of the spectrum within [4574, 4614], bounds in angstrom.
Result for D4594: 6.37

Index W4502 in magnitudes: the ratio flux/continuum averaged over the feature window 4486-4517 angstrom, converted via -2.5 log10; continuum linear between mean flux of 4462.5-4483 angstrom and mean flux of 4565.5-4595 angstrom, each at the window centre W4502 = -0.09 mag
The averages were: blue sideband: 5.64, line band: 6.33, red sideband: 6.33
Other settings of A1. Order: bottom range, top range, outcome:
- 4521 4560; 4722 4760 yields 1.21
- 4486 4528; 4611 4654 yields 1.11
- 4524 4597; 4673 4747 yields 1.12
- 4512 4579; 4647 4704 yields 1.10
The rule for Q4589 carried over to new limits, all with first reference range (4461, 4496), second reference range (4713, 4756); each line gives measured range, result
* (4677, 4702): 0.5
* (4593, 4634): -2.4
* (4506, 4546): -1.7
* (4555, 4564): 0.0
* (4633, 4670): -1.2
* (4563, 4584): -0.5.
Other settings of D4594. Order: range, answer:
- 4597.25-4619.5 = 6.59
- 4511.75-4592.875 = 6.12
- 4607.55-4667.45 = 6.46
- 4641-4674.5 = 6.4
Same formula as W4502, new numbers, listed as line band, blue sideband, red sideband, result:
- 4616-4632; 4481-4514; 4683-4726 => -0.08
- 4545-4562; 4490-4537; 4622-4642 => 0.06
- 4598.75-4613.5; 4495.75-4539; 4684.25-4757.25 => -0.06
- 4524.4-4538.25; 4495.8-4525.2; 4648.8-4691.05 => 0.12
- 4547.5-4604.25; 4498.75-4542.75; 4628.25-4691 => 0.01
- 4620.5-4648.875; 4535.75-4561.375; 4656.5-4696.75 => -0.06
